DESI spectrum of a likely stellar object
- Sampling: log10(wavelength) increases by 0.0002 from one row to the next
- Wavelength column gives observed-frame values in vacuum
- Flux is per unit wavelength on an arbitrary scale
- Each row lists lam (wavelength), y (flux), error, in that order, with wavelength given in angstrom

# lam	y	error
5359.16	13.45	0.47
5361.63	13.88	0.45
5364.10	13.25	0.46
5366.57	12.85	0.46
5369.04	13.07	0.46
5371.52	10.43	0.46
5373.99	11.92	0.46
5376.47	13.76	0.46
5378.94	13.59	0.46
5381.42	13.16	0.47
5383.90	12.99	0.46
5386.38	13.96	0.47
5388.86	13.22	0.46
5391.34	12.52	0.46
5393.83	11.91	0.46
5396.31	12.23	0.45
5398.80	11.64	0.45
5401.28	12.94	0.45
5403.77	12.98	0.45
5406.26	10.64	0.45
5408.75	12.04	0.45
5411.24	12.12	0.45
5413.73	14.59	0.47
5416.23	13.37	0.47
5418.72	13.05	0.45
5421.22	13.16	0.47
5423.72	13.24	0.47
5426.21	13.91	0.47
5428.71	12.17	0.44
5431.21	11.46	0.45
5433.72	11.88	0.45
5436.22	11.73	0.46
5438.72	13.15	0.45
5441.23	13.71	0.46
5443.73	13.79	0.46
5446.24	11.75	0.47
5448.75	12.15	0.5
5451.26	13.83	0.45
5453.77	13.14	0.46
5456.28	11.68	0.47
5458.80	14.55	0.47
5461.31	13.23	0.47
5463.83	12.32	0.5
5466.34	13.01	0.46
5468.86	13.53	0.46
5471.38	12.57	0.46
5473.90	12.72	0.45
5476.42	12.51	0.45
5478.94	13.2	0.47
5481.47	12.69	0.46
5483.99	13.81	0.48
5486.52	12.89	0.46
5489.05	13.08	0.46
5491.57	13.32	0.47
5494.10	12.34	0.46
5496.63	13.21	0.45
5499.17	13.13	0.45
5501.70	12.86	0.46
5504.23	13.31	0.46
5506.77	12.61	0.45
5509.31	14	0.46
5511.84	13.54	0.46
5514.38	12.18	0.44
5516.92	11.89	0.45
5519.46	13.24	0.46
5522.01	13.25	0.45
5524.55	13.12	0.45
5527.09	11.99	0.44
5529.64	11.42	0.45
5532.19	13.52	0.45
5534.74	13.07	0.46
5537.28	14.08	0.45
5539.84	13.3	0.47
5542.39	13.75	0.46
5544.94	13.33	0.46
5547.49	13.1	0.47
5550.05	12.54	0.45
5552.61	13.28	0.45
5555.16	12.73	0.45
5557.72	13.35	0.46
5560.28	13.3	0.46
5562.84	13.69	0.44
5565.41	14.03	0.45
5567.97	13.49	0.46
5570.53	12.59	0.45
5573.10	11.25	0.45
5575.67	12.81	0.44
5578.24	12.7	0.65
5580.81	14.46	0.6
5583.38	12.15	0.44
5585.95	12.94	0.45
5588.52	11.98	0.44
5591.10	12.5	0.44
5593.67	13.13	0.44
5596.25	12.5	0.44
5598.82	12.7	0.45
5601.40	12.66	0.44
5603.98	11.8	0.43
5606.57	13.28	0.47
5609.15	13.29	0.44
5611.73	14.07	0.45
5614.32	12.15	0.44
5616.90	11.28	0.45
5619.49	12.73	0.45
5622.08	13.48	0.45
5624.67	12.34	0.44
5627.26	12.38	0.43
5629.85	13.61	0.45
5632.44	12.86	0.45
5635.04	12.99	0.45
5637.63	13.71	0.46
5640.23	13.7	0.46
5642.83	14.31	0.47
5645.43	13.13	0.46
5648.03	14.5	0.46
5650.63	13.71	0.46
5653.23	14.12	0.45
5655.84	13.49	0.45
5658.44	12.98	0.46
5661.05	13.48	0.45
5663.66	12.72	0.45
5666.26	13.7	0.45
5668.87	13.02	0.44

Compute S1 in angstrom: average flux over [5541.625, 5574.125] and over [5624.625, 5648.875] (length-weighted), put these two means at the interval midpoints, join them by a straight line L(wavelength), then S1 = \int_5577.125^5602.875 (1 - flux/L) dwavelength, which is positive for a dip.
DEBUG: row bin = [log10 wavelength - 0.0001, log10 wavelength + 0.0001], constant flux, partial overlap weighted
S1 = 0.90 angstrom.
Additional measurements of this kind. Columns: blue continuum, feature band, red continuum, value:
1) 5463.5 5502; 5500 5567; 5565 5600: -1.2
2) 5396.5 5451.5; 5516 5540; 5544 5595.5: 0.0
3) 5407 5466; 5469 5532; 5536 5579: 0.5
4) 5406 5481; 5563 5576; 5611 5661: 0.2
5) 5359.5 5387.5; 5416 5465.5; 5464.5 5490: 0.5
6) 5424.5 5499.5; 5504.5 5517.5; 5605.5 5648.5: 0.0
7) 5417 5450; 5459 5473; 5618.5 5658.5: -0.2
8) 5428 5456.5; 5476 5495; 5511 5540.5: -0.4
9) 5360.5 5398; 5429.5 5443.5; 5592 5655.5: 0.4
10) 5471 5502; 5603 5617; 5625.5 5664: 0.6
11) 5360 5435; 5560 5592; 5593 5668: 0.3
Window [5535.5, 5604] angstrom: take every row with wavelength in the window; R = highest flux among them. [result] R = 14.46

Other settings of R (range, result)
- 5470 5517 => 14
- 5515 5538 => 14.08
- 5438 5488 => 14.55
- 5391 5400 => 12.52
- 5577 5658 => 14.5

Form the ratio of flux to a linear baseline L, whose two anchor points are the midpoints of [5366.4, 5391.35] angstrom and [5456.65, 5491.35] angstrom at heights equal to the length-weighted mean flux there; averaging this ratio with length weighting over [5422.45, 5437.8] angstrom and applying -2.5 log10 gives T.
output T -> 0.05 mag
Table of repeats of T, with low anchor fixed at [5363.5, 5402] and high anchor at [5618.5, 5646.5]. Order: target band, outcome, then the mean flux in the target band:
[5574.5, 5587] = 0.01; 13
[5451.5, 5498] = -0.01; 13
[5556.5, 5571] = -0.03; 13.5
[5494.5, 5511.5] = -0.02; 13.2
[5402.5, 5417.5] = 0.01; 12.6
